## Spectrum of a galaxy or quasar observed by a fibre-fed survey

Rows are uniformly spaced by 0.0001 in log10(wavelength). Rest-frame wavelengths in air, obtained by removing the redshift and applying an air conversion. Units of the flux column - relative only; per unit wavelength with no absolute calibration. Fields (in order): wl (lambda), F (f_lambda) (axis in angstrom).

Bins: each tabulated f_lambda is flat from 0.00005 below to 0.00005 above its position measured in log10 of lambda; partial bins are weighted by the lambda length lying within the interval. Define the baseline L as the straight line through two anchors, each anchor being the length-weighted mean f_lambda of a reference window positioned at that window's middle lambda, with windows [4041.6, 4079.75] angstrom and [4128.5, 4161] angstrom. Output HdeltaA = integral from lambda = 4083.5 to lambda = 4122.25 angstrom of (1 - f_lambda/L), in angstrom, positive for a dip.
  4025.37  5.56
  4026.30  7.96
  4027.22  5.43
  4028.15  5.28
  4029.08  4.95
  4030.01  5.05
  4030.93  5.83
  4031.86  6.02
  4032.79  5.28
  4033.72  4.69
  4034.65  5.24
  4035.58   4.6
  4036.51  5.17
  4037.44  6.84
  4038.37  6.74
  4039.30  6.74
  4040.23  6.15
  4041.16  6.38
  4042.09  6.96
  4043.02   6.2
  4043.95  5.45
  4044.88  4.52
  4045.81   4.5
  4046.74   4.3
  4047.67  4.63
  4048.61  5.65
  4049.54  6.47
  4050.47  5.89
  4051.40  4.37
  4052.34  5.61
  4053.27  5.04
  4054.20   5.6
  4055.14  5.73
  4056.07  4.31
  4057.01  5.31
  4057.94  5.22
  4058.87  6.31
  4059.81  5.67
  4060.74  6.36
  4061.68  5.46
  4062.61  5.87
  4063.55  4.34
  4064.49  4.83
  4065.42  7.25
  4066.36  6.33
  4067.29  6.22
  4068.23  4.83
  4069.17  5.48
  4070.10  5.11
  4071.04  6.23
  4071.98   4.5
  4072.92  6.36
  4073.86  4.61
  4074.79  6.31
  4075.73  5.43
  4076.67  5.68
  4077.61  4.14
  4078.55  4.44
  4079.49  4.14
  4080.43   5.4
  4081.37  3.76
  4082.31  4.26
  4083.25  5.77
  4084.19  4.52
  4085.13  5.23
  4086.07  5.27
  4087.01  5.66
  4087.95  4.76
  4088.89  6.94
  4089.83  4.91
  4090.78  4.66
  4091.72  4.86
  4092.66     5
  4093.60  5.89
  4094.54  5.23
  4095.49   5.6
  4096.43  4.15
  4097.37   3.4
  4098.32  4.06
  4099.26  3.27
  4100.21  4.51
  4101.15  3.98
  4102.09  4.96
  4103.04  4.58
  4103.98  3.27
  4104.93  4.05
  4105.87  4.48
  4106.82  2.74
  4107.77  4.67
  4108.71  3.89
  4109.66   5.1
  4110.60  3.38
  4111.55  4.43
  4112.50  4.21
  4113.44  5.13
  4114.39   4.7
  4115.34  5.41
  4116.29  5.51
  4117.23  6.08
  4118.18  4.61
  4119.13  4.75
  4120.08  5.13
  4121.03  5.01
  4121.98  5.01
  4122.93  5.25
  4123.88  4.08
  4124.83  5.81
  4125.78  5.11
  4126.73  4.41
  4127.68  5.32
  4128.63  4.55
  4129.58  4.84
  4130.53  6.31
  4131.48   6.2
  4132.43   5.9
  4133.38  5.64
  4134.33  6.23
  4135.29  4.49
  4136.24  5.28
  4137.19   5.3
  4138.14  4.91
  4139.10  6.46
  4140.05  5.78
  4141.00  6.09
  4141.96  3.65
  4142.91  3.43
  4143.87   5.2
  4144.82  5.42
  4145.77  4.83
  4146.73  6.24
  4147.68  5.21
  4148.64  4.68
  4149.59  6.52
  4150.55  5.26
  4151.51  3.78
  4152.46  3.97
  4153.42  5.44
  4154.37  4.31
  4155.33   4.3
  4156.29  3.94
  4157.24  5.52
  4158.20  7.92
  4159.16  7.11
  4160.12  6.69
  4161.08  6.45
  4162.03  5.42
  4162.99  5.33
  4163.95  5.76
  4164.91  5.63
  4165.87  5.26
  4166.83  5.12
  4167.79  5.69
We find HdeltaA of 4.9 angstrom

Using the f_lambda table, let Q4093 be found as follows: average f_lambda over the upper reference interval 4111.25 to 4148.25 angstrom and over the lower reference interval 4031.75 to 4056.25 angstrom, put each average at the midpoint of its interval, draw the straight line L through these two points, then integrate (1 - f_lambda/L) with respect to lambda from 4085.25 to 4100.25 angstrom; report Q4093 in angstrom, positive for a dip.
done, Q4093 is 1.20 angstrom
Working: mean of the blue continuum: 5.53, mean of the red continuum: 5.18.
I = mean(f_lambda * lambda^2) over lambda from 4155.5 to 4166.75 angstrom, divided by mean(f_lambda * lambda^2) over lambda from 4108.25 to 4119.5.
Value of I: 1.3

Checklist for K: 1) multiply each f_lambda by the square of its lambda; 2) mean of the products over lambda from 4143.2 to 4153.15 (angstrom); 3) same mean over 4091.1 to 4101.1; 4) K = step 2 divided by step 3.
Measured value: 1.14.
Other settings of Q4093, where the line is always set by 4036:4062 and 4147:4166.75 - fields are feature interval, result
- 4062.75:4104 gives 4.0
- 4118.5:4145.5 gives 1.4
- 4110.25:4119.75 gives 1.1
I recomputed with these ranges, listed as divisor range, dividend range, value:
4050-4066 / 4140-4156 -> 0.94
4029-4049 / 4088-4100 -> 0.89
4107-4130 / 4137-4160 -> 1.10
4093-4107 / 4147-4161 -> 1.28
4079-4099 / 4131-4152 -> 1.11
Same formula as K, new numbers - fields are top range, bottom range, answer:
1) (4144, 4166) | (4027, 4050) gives 1.03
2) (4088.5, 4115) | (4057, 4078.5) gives 0.82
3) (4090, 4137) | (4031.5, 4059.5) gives 0.90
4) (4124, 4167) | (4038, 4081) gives 1.02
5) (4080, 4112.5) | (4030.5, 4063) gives 0.85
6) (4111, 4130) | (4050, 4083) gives 0.96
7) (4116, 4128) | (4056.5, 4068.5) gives 0.92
